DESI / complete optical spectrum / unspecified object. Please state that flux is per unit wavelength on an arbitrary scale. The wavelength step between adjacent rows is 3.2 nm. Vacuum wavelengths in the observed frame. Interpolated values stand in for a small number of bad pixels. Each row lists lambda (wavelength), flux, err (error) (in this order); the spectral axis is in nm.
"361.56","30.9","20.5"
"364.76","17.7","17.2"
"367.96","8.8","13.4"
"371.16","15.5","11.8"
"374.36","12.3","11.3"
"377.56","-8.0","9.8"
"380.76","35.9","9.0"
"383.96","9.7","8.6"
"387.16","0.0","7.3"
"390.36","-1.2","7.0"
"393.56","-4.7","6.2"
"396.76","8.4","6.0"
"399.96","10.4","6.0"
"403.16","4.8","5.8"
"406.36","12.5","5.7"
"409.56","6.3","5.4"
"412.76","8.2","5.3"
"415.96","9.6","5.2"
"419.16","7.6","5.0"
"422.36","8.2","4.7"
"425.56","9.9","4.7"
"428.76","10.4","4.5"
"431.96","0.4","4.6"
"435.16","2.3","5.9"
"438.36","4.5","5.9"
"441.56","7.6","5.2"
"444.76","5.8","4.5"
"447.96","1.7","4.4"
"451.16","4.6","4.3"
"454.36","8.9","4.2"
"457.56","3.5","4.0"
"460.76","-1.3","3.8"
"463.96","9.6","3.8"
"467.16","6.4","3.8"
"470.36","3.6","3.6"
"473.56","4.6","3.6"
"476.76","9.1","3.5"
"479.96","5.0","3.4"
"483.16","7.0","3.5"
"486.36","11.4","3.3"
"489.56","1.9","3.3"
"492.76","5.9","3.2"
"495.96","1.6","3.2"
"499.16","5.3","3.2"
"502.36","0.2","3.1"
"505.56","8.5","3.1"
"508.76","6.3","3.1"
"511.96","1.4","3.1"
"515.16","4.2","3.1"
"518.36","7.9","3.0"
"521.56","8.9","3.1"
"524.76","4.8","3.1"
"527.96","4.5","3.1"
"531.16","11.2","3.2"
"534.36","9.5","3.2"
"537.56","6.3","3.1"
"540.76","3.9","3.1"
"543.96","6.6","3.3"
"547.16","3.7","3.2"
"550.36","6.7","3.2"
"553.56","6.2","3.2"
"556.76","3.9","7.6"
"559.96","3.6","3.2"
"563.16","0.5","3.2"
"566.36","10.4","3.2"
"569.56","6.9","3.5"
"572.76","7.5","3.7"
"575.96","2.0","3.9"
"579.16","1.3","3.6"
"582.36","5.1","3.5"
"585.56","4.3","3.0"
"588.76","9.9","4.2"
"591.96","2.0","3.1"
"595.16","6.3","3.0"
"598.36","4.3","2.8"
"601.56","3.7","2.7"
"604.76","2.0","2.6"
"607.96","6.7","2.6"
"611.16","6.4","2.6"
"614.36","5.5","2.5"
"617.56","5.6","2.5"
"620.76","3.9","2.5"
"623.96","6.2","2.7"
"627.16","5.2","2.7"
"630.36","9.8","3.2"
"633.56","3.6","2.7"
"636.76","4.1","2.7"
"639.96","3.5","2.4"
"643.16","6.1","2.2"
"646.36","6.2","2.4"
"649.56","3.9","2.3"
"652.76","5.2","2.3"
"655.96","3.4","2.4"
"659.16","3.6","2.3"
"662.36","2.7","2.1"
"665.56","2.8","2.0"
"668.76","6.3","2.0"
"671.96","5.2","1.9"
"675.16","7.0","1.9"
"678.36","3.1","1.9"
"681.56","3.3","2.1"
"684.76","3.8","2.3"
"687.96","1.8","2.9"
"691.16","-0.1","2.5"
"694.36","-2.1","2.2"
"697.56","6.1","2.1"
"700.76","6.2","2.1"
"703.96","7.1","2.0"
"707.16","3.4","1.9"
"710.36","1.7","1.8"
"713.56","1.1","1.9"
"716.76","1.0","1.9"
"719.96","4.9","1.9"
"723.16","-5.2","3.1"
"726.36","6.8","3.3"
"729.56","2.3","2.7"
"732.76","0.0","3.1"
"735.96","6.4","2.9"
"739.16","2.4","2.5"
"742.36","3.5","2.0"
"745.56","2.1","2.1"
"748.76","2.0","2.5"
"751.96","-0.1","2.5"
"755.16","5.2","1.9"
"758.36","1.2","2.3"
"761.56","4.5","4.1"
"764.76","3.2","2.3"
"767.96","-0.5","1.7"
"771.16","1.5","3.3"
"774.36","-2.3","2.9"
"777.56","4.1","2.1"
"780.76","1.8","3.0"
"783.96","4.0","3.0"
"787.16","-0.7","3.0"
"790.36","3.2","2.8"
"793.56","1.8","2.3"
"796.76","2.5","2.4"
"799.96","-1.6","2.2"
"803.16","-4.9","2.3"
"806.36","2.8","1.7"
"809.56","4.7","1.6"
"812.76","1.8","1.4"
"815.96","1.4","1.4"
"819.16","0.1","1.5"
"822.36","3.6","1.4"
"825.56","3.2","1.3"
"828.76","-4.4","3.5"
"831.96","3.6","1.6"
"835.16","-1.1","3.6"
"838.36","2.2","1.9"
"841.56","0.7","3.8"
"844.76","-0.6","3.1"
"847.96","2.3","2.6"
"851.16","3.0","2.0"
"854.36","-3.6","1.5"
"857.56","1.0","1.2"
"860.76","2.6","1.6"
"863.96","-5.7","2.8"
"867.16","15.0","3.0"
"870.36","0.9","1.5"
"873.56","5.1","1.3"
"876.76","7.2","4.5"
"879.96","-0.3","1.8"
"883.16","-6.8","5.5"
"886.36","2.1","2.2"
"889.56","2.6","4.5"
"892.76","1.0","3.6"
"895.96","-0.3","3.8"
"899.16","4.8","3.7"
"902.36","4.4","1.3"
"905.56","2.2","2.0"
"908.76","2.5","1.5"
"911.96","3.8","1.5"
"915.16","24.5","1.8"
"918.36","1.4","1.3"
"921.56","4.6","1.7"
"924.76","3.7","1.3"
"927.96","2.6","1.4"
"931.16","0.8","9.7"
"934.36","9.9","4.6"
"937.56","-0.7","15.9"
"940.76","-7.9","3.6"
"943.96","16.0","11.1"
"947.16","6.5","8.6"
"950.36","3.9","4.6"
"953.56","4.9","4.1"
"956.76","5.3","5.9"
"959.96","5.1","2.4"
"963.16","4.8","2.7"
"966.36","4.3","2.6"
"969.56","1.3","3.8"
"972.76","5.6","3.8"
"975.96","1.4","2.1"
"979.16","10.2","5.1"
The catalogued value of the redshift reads 1.323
